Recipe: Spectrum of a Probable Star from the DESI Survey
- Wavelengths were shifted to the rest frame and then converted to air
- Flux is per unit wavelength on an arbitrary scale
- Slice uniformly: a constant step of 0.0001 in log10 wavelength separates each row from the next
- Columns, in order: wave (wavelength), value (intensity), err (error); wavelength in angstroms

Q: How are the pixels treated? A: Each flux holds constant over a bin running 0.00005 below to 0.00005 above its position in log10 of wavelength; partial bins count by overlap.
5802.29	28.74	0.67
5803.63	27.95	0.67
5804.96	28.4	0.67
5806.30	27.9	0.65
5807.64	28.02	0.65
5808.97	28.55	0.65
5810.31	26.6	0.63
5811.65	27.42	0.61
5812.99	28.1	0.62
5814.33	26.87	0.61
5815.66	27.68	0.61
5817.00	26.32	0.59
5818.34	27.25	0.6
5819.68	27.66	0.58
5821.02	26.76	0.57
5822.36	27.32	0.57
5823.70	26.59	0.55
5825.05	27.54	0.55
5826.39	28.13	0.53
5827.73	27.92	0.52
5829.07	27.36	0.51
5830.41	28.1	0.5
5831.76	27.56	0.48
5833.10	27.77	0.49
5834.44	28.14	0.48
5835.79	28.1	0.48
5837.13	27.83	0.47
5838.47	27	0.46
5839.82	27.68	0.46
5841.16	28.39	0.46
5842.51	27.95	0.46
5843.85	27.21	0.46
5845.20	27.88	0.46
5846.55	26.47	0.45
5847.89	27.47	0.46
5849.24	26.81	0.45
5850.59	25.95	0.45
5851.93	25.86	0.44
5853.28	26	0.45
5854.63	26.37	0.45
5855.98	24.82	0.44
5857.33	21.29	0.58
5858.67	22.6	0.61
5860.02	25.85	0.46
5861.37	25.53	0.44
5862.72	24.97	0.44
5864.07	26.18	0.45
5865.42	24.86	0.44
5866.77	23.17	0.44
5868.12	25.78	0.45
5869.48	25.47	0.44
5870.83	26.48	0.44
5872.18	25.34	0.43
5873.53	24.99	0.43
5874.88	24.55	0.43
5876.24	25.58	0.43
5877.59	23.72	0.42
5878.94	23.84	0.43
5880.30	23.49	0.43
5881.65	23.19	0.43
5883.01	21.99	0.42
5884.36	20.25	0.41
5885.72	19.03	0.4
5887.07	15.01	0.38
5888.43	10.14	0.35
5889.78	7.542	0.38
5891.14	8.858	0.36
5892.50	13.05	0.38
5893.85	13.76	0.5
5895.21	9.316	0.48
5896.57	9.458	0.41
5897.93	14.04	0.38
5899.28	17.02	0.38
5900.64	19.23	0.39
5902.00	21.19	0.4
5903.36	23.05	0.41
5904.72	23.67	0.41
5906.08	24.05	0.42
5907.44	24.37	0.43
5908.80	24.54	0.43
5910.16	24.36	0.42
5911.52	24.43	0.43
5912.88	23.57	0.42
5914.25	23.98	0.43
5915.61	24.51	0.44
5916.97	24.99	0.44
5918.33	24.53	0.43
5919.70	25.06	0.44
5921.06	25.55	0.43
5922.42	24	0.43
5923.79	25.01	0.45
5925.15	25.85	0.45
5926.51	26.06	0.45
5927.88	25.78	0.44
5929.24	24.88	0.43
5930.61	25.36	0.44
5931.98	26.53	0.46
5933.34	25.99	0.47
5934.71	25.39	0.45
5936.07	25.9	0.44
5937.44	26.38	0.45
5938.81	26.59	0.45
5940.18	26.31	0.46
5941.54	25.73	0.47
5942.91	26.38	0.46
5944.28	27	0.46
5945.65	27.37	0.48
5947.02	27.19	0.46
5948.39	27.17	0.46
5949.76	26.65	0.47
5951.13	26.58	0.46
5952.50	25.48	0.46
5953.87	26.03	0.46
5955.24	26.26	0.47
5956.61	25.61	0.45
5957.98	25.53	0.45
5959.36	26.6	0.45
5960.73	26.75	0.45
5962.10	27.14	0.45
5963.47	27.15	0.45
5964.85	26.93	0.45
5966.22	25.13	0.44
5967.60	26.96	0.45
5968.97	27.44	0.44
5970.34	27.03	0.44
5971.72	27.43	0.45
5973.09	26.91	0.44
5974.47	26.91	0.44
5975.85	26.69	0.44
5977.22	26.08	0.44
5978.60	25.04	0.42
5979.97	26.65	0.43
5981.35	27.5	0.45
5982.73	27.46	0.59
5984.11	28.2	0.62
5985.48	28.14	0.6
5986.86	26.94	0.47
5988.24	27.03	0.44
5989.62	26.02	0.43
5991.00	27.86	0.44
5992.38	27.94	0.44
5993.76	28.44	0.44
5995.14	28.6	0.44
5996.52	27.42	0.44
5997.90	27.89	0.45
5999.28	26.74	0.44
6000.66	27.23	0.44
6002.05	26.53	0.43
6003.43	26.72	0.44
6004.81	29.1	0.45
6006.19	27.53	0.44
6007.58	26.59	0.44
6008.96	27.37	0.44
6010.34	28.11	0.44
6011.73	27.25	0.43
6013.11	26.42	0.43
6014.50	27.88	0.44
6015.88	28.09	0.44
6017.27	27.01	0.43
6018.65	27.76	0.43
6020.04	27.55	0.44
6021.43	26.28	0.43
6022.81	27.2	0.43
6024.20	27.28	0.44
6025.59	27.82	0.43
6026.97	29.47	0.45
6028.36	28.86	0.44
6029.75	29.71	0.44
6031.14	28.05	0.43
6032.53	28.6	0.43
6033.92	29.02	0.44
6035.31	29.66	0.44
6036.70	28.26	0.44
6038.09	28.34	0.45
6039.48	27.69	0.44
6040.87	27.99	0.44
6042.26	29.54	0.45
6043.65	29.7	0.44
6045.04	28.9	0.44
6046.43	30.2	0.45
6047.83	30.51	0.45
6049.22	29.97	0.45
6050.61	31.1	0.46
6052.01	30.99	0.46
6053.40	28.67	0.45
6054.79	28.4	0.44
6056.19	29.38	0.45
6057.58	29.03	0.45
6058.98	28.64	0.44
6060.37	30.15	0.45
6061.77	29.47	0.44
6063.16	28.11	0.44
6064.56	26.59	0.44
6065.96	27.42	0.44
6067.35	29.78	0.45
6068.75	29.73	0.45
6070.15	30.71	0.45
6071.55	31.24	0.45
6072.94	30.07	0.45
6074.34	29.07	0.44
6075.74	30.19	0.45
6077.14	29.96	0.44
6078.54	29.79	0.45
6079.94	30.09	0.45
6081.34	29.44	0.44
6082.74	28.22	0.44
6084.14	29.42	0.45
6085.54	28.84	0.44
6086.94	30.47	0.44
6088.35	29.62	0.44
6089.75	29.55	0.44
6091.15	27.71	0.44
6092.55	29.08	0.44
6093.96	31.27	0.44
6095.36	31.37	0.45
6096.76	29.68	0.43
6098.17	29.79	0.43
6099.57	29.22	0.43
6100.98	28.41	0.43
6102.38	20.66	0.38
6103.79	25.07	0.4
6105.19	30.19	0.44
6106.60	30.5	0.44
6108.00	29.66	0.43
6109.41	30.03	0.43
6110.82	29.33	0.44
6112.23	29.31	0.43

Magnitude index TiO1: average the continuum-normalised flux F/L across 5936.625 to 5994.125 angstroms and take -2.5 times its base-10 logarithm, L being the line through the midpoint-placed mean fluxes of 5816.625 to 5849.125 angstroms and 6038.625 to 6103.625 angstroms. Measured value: 0.067 mag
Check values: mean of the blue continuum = 27.5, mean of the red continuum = 29.2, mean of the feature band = 26.8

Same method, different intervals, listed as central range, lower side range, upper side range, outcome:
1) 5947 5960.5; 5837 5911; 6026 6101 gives -0.04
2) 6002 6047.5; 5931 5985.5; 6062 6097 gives 0.00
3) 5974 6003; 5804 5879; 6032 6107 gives 0.04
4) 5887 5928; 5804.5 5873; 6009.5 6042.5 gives 0.32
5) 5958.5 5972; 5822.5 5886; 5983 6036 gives 0.01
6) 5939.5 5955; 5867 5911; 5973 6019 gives -0.11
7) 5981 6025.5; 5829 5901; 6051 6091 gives -0.01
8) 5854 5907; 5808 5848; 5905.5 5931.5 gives 0.25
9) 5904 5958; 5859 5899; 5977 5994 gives -0.09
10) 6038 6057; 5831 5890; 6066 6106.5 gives -0.04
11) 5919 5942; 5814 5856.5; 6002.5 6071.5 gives 0.09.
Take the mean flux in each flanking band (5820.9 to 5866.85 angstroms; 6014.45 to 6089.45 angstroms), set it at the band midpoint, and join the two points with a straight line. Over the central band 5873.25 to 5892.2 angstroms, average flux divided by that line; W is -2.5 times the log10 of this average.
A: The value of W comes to 0.37 mag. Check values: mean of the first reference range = 26.6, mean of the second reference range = 29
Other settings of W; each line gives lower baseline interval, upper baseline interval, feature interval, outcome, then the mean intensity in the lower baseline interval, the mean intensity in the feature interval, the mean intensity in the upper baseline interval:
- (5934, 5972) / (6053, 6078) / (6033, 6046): -0.01 mag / 26.5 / 28.8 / 29.3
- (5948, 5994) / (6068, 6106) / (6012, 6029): 0.01 mag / 26.8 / 27.6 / 29.2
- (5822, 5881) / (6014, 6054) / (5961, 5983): 0.04 mag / 26.2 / 26.8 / 28.7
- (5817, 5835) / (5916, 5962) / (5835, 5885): 0.07 mag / 27.5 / 25.4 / 26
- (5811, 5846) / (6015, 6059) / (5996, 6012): 0.05 mag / 27.6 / 27.4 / 28.7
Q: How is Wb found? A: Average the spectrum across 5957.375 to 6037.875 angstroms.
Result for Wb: 27.4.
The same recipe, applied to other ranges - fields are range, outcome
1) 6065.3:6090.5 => 29.6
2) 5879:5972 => 23.2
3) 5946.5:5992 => 26.7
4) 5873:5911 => 19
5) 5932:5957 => 26.4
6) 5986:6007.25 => 27.4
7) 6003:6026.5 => 27.4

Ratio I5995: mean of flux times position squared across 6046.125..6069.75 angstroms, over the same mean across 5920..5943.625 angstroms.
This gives 1.2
